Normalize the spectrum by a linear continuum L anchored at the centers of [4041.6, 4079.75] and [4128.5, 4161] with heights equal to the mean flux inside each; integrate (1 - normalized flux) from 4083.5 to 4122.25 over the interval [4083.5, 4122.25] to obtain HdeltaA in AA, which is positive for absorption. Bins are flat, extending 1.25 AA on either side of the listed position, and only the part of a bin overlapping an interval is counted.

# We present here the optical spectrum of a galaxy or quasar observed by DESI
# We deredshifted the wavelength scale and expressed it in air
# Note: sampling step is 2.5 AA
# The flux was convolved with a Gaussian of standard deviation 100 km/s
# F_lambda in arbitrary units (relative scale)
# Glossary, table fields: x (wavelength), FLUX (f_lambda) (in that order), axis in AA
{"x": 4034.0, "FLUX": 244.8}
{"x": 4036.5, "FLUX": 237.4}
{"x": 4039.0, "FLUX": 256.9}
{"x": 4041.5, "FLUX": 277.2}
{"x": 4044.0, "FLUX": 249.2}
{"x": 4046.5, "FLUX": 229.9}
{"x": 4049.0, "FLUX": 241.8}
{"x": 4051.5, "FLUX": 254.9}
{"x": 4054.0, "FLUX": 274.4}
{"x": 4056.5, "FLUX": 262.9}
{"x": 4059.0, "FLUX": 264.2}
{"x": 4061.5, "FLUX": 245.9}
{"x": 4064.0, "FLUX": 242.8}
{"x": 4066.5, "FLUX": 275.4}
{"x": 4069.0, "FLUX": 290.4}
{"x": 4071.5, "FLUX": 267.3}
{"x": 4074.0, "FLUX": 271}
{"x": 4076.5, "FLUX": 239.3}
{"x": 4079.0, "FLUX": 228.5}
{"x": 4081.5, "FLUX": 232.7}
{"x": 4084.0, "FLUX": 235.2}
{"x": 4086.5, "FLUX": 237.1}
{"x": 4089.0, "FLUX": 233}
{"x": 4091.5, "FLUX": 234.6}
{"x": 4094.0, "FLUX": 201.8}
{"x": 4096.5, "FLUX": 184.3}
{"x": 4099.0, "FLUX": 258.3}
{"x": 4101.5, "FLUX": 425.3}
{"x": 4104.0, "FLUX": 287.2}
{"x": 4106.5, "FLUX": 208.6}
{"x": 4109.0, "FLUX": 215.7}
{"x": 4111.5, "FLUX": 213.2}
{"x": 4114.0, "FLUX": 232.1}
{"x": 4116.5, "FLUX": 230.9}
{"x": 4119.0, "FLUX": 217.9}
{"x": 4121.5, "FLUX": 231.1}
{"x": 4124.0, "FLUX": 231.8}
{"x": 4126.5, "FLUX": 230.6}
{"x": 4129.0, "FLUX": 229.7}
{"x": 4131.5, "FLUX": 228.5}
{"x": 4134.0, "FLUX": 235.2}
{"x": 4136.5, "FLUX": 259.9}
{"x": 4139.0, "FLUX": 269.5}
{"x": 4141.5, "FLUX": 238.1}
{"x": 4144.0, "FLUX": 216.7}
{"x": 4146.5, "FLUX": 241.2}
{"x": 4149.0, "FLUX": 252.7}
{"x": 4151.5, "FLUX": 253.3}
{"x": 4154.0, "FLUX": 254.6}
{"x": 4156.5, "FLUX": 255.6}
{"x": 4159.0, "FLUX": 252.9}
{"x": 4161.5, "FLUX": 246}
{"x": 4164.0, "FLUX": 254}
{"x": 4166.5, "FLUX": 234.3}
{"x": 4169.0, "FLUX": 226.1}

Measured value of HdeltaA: 1.64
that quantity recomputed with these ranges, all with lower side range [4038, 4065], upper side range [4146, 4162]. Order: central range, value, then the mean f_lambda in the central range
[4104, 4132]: 2.8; 227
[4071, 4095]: 1.5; 238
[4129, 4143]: 0.4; 244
